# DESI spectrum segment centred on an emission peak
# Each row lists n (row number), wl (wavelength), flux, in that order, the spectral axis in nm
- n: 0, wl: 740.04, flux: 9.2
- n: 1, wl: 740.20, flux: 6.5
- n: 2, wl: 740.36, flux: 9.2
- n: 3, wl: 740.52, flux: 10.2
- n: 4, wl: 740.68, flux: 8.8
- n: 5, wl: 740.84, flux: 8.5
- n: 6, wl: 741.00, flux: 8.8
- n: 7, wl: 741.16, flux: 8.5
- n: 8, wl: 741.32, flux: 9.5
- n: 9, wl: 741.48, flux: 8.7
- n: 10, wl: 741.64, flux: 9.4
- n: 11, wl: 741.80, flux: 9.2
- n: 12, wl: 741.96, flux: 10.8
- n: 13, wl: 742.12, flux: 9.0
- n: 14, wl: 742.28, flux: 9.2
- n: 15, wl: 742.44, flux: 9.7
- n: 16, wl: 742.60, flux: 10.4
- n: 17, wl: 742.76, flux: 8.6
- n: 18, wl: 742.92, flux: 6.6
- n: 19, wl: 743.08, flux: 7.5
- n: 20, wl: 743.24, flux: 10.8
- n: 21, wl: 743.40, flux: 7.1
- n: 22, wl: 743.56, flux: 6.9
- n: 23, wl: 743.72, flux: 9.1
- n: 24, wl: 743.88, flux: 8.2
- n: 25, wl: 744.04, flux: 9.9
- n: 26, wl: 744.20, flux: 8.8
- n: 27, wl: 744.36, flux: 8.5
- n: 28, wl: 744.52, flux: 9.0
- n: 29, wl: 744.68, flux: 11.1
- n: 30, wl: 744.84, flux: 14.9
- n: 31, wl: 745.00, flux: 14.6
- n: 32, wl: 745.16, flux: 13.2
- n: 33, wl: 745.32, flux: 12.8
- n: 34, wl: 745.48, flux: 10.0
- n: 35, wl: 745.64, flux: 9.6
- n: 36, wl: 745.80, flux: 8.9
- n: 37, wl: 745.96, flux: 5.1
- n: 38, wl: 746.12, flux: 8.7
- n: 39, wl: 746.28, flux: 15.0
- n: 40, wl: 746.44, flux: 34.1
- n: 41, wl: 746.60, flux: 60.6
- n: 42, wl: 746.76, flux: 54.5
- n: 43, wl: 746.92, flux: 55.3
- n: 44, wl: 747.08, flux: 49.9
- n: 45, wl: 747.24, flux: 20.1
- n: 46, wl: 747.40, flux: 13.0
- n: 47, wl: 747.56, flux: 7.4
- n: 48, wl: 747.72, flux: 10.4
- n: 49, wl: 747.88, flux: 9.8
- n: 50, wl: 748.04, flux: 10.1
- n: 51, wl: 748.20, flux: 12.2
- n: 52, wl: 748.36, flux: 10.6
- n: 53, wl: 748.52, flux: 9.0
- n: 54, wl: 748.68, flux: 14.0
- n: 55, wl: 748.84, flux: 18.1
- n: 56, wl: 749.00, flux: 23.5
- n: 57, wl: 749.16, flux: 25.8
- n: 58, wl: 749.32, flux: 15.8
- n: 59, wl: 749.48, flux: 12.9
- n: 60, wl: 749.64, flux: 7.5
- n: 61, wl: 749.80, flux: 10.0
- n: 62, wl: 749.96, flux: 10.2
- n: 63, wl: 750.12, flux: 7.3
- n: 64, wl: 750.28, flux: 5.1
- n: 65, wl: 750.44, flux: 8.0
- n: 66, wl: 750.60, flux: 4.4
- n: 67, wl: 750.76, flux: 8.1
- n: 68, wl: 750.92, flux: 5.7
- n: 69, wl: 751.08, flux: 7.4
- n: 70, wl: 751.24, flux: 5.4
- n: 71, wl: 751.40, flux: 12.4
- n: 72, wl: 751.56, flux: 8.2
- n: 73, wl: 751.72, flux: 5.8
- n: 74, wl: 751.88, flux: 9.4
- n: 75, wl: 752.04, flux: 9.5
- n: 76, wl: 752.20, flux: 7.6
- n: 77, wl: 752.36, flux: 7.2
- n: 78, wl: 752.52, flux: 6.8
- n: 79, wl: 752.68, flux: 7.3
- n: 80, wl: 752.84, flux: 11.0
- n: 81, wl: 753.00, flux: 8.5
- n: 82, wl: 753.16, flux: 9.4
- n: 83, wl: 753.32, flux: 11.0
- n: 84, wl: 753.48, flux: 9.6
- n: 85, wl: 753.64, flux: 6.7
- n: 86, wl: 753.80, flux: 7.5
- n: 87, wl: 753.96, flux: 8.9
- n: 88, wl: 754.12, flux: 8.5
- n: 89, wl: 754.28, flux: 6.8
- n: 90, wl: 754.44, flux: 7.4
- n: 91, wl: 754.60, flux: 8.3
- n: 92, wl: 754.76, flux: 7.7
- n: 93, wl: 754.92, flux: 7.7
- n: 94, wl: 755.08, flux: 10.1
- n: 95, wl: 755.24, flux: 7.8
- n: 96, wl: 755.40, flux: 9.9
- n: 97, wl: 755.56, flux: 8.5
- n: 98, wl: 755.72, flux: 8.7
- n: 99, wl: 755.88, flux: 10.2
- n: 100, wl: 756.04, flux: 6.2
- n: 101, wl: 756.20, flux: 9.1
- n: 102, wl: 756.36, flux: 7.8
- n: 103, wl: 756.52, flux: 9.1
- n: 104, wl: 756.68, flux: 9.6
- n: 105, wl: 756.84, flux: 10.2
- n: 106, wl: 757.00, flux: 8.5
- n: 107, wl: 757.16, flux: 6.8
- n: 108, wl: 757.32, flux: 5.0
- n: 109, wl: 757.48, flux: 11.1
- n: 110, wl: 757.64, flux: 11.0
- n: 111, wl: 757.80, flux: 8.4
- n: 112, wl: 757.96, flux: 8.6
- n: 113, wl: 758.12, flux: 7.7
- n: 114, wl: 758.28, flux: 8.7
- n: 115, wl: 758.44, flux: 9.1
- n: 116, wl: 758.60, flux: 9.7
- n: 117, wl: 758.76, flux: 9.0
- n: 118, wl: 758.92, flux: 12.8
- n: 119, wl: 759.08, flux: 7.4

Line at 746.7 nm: H-alpha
